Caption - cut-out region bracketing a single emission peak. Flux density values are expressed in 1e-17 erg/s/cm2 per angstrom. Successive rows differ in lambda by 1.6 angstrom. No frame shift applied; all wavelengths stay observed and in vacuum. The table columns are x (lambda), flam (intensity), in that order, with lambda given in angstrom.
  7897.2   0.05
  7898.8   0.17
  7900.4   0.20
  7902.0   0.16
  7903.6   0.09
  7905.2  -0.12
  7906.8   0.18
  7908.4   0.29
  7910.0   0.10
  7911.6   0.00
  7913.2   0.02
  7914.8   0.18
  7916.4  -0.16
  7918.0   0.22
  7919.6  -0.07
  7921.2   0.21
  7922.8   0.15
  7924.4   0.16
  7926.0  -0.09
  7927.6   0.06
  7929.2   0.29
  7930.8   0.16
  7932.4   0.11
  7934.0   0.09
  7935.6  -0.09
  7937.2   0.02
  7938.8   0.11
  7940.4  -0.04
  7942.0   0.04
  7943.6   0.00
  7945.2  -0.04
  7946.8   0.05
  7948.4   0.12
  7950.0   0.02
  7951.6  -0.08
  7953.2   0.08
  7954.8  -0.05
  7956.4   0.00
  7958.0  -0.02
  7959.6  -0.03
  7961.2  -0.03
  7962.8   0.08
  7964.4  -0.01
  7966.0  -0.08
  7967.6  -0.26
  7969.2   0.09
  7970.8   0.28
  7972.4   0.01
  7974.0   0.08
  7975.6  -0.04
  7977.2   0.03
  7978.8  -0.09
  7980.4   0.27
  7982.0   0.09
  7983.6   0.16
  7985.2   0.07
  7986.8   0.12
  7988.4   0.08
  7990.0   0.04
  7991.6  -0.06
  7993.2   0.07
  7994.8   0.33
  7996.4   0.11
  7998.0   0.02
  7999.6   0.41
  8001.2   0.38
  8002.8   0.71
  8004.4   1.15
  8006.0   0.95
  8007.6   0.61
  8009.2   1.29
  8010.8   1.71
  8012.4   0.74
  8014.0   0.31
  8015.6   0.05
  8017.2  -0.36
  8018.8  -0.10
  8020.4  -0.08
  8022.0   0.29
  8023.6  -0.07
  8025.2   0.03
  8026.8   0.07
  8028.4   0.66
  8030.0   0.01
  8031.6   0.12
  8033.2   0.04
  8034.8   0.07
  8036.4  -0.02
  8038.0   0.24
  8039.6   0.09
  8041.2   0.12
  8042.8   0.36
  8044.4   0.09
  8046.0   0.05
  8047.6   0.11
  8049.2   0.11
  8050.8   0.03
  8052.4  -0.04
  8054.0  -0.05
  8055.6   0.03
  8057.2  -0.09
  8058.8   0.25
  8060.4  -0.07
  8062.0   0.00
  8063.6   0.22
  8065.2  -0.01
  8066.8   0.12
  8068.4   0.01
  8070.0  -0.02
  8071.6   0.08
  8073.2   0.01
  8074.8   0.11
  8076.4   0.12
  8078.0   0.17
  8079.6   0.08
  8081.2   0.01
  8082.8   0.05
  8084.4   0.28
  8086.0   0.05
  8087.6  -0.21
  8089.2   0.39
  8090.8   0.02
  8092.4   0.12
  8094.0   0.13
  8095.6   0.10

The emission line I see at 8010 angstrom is [O II] 3727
